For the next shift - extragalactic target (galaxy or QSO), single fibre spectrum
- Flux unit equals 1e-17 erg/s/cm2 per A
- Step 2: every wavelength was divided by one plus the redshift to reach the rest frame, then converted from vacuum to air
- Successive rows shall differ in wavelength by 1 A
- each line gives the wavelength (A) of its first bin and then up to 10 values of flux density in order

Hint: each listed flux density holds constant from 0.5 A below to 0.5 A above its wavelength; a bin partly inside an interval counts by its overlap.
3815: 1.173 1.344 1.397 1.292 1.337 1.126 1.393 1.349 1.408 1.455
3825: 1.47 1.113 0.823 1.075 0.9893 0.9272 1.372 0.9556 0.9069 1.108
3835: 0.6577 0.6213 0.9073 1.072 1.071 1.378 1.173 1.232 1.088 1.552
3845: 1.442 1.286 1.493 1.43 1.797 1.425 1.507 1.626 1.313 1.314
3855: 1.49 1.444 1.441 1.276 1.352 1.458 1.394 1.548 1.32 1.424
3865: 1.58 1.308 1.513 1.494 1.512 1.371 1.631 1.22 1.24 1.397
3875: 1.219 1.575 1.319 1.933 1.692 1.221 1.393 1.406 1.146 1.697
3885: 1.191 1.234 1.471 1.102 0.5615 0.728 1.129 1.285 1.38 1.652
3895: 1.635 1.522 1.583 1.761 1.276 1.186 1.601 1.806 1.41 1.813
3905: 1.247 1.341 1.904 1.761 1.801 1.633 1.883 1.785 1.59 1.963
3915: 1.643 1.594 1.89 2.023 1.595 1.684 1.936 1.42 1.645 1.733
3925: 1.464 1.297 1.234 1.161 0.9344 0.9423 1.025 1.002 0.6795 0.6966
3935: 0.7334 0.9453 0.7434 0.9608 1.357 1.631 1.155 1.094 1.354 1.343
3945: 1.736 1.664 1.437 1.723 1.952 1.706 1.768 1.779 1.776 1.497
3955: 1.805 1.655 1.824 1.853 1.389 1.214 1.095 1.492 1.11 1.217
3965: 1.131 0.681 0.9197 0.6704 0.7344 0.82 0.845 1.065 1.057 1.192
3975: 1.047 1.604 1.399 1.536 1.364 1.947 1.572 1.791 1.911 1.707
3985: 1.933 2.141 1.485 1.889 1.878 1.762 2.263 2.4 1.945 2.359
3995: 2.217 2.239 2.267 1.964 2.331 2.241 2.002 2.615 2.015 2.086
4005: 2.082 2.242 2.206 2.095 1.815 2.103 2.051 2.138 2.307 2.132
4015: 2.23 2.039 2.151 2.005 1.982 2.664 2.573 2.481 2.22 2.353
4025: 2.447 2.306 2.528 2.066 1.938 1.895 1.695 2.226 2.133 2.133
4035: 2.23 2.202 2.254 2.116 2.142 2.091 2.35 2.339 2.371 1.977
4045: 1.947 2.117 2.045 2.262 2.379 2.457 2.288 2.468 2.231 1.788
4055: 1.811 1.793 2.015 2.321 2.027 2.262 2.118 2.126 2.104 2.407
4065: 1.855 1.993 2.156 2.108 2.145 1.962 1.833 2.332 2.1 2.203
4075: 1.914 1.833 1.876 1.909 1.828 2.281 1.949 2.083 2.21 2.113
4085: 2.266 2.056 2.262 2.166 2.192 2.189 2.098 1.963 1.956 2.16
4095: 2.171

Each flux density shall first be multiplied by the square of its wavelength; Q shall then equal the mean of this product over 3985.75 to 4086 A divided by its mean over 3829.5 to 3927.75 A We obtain 1.63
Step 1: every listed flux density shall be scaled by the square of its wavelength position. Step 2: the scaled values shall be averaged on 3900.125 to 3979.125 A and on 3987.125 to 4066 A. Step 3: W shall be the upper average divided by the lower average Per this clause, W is 1.62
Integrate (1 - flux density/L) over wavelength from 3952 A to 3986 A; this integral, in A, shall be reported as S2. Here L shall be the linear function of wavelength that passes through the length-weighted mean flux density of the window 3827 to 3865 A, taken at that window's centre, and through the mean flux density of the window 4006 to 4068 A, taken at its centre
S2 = 8.6 A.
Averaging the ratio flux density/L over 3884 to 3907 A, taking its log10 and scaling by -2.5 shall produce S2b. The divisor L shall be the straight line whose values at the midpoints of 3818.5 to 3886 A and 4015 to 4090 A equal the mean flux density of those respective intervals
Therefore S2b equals 0.09 mag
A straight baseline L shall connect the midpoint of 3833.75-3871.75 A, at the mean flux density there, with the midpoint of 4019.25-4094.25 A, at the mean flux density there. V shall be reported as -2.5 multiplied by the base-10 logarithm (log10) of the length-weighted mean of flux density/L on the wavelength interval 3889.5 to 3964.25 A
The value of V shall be 0.12 mag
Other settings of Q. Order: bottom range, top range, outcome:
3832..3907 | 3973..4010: 1.51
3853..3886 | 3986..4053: 1.65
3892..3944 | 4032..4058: 1.61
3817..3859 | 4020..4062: 1.94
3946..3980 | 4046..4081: 1.62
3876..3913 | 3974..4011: 1.40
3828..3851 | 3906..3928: 1.47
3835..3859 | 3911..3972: 1.09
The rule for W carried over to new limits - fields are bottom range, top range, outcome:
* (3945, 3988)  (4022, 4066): 1.55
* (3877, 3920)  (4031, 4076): 1.52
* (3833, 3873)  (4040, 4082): 1.75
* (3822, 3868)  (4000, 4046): 1.86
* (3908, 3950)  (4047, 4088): 1.58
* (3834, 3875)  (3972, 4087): 1.68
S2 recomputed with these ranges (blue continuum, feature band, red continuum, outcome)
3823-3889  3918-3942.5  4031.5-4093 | 5.66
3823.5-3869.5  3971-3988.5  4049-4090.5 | 2.26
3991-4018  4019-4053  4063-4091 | -1.61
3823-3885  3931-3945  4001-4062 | 5.27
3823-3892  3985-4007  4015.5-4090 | -2.51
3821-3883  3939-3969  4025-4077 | 5.28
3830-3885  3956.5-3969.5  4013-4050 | 4.74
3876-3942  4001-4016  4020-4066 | -1.25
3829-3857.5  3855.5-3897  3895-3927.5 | 1.37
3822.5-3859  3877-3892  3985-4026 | 2.03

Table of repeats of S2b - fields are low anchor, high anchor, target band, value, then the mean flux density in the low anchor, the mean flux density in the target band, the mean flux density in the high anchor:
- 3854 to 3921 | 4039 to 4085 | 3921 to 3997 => 0.21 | 1.48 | 1.45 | 2.11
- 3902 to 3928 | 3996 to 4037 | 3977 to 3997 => 0.07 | 1.65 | 1.91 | 2.18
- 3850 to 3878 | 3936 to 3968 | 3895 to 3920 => -0.17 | 1.43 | 1.65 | 1.4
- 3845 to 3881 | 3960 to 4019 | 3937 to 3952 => 0.12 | 1.44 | 1.48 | 1.75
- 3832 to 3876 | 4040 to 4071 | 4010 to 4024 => -0.13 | 1.32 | 2.23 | 2.13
